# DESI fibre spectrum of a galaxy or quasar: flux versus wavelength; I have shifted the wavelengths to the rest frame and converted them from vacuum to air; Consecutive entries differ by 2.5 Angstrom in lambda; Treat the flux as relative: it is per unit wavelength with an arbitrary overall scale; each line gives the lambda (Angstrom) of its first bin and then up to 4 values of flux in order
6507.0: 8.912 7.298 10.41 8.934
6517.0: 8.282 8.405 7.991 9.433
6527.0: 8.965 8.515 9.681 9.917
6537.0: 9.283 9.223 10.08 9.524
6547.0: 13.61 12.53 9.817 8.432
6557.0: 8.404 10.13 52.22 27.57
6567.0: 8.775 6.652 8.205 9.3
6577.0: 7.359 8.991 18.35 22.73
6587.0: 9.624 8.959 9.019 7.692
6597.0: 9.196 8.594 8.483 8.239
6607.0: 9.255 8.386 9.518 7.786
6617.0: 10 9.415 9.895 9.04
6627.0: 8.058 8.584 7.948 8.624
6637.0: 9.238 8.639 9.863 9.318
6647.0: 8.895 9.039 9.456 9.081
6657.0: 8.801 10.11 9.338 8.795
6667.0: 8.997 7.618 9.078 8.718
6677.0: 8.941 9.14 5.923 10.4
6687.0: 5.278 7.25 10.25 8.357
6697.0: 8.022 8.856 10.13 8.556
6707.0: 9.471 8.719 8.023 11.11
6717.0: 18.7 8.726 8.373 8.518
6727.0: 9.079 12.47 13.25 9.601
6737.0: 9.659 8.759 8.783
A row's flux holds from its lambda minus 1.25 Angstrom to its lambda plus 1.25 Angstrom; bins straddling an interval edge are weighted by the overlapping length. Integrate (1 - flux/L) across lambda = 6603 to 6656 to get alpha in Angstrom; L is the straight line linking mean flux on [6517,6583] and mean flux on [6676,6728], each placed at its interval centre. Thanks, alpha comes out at 7.5 Angstrom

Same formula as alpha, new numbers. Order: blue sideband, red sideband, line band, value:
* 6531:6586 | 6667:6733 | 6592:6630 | 9.5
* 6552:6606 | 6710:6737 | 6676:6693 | 4.7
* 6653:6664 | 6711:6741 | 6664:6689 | 3.6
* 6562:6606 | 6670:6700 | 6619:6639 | 3.2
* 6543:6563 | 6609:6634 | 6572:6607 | 4.2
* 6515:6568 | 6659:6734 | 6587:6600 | 2.9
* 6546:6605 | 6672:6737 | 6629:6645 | 3.2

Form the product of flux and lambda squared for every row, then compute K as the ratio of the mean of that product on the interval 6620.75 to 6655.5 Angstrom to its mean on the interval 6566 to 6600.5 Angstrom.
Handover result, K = 0.89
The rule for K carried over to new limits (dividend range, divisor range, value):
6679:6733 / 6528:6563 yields 0.79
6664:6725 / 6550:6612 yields 0.77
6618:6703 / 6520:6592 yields 0.74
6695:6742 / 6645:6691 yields 1.17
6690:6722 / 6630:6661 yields 1.10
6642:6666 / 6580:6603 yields 0.83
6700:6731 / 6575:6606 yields 1.00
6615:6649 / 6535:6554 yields 0.88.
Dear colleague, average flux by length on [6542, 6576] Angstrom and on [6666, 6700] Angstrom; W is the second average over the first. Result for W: 0.59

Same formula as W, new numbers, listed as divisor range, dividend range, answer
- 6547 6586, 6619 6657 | 0.62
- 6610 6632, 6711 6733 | 1.22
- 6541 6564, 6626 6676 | 0.58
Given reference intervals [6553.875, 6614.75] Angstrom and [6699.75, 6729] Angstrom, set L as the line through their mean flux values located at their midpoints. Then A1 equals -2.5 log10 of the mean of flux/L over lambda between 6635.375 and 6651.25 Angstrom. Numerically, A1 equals 0.22 mag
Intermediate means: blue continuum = 12.2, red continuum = 9.97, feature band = 9.16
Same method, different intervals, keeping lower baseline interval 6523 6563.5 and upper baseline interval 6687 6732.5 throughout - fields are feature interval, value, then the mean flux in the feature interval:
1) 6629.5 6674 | 0.19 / 8.97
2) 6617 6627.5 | 0.20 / 9.28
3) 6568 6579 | 0.45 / 7.98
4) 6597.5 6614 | 0.30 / 8.72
